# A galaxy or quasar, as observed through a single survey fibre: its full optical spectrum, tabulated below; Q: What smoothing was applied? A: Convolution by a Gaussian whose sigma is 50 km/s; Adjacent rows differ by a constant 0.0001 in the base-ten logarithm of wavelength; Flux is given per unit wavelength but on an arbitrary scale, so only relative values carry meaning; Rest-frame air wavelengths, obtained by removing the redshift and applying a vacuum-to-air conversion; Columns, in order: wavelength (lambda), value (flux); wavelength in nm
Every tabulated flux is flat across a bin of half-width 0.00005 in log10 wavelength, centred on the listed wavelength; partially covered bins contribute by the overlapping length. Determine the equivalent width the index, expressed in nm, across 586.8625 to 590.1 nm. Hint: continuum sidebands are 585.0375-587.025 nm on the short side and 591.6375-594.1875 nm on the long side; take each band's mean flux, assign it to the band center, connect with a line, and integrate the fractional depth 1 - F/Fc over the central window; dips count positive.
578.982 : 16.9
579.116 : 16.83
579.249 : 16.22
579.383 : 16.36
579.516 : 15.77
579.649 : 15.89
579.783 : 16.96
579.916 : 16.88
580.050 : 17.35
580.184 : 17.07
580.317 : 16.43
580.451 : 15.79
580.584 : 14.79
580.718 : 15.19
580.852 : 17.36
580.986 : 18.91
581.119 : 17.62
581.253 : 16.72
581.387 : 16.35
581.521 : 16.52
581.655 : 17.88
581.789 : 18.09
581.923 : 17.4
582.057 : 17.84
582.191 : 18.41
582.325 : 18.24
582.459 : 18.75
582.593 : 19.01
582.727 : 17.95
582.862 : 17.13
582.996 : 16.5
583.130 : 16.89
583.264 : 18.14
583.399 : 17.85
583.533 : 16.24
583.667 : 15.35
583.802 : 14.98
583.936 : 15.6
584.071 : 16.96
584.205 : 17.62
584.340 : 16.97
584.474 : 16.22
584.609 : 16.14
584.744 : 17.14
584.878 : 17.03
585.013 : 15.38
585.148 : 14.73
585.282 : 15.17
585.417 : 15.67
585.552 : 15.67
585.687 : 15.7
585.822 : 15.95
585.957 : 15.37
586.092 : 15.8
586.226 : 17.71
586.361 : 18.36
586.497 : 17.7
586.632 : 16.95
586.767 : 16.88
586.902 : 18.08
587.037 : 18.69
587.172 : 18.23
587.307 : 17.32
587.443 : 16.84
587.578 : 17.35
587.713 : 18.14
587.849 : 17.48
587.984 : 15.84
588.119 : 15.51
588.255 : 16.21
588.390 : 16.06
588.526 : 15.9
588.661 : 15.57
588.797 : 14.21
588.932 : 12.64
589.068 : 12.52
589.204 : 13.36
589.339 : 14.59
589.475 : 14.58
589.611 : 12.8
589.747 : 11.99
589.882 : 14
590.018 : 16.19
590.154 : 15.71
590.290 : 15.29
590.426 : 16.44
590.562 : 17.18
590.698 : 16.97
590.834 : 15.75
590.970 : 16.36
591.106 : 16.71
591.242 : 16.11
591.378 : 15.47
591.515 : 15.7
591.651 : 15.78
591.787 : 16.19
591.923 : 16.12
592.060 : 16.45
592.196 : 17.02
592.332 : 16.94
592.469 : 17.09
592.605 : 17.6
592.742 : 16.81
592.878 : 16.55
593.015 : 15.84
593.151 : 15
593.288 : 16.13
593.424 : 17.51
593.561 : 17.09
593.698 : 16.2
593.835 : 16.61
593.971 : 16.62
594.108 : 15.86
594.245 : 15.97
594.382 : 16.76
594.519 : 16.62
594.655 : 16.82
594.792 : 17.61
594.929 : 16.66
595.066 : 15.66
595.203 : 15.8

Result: 0.18 nm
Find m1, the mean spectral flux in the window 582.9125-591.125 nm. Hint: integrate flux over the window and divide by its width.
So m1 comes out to 16.1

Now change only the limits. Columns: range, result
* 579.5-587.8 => 16.9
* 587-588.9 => 16.6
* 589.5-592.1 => 15.6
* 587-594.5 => 16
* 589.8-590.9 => 15.9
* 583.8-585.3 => 16.3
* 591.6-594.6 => 16.5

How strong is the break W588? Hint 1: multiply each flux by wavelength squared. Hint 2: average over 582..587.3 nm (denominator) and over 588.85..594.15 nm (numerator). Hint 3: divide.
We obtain 0.95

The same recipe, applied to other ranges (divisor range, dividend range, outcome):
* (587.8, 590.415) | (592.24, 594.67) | 1.14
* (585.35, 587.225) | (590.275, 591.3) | 0.99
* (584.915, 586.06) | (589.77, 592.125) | 1.05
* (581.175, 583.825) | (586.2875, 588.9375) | 0.99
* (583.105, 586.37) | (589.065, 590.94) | 0.93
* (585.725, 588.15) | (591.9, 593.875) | 0.99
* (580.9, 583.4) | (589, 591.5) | 0.88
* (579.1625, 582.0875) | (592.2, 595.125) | 1.03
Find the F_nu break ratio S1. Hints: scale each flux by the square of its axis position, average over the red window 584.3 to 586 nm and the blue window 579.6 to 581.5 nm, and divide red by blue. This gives 0.97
